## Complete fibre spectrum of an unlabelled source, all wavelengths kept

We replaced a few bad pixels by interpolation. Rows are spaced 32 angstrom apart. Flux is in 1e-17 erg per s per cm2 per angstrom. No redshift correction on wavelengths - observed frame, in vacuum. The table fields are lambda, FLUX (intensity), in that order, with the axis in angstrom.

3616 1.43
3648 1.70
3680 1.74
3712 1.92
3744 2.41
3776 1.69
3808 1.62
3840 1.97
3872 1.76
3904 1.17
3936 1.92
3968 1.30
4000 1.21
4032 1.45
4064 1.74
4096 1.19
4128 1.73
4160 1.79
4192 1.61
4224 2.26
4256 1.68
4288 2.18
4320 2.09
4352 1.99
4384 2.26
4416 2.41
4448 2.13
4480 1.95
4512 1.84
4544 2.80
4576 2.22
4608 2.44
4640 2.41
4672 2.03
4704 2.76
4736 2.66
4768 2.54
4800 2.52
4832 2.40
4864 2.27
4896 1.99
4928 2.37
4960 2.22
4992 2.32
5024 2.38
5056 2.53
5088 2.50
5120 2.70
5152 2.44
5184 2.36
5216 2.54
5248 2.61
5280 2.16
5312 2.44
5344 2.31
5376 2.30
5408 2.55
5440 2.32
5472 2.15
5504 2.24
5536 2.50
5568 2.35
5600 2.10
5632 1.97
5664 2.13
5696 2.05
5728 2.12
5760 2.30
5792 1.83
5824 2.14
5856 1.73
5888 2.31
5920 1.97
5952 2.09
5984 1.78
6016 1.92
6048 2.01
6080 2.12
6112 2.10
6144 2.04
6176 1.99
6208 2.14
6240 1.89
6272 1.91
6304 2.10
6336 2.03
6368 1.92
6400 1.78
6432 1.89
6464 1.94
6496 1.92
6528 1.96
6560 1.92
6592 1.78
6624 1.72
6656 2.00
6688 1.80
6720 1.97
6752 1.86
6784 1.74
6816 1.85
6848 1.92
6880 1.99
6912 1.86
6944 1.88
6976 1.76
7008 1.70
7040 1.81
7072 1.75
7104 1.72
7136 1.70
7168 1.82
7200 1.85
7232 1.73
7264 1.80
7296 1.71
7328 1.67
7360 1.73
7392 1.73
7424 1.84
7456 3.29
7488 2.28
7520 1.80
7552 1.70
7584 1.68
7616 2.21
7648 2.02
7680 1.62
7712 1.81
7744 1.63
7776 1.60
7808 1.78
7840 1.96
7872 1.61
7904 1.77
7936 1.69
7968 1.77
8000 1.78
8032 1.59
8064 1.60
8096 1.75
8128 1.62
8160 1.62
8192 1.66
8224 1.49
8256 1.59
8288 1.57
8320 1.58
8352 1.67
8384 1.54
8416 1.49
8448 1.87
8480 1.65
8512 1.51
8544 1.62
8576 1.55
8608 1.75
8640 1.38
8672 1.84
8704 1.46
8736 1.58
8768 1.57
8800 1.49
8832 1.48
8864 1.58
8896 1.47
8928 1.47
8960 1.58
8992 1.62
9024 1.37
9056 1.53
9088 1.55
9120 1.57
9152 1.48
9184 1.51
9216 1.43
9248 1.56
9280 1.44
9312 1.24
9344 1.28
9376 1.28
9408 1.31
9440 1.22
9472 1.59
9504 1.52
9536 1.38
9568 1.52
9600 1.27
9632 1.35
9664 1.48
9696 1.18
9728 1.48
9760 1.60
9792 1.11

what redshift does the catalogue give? 0.135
